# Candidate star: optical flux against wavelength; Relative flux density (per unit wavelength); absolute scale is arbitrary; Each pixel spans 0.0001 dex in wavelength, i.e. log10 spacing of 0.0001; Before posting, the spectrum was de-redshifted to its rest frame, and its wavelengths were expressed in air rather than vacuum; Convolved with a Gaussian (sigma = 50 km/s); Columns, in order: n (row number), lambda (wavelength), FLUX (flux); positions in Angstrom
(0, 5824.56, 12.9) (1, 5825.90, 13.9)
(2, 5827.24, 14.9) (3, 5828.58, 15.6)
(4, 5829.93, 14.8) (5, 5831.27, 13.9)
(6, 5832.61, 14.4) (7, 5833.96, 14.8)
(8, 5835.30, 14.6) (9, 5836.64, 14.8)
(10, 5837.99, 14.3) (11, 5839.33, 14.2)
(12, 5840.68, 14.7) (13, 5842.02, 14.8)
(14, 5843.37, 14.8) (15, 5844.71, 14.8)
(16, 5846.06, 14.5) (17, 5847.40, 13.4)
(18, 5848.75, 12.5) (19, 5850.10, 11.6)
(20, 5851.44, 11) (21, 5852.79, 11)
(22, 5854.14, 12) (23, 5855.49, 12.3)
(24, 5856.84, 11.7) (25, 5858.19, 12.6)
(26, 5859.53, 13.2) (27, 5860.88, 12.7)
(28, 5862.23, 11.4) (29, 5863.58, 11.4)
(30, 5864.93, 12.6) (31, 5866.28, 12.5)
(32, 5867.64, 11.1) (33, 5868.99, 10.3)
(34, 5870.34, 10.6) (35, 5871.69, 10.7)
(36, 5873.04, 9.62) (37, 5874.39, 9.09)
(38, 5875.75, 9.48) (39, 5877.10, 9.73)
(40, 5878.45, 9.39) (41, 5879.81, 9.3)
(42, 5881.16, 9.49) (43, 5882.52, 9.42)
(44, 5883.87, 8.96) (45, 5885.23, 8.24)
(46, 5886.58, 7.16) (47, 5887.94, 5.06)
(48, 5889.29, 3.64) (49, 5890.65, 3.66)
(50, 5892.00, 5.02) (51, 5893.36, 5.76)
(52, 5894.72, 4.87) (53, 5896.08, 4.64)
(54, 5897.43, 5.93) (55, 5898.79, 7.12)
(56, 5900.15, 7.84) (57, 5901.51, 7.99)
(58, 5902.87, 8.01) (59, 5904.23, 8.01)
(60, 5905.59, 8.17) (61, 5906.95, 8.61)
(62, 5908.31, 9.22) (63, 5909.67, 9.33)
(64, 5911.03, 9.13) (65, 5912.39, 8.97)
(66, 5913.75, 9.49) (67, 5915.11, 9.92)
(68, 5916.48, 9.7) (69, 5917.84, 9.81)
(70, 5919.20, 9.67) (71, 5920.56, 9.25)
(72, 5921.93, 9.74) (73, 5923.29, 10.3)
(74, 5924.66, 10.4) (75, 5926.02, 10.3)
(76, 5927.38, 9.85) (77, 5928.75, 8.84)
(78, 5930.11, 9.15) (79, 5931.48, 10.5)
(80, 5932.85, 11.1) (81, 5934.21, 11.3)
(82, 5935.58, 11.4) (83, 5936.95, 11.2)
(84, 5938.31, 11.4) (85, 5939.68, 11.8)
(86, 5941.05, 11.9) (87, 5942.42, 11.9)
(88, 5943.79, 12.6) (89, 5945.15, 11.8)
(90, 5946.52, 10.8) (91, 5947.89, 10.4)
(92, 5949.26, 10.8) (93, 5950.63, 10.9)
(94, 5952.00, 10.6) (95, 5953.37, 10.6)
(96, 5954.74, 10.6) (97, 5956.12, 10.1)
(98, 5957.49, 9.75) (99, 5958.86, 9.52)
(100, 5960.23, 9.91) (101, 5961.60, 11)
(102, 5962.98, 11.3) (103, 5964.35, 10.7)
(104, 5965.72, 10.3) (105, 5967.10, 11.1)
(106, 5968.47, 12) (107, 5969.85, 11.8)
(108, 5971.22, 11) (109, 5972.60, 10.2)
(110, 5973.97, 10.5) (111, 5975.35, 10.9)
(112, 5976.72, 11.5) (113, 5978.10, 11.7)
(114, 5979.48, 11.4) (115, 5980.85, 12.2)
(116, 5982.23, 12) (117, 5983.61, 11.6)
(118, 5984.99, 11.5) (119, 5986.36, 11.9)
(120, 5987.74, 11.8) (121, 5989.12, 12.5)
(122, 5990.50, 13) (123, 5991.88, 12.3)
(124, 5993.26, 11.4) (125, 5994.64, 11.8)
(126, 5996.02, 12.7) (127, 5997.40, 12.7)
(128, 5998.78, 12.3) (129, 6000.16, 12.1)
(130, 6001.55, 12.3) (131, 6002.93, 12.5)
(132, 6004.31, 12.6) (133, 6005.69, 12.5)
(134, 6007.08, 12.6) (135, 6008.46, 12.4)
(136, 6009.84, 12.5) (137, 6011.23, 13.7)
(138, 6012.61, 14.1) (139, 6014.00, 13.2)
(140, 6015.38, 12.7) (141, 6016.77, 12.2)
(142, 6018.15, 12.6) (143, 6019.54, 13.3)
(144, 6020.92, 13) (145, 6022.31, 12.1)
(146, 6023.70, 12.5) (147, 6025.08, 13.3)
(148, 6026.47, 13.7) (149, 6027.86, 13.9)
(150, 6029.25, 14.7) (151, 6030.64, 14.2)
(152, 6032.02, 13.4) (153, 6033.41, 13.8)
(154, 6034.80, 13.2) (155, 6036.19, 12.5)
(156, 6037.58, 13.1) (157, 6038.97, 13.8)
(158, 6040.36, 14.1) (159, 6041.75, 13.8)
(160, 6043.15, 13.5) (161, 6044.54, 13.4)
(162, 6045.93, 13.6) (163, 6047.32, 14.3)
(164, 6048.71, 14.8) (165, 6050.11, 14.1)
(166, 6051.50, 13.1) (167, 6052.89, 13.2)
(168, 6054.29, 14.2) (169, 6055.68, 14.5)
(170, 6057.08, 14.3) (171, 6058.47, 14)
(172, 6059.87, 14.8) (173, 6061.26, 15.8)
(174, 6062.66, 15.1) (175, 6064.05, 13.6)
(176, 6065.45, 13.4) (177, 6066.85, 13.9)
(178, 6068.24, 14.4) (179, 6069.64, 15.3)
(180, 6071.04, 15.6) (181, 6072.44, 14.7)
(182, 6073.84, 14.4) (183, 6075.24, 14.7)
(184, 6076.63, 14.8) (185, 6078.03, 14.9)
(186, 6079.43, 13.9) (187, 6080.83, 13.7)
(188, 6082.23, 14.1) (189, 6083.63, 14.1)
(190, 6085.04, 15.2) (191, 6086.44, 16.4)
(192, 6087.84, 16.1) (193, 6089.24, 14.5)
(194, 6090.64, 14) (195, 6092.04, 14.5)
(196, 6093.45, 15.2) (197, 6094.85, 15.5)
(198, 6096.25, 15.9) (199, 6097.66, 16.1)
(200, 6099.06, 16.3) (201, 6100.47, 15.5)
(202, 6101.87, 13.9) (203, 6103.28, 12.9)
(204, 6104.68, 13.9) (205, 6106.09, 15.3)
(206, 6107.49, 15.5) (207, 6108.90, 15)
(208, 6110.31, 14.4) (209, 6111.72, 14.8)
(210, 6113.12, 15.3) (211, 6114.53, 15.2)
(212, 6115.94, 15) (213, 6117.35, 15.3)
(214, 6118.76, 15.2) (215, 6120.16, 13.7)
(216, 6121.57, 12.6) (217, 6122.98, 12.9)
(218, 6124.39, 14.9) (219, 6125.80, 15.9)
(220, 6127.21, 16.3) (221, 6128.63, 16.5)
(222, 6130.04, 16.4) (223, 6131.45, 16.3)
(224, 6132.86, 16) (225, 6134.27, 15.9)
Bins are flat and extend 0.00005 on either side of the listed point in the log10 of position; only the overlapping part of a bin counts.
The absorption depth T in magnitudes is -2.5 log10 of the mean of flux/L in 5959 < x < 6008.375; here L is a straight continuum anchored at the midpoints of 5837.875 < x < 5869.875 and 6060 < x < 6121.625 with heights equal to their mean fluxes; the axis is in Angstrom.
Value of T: 0.184 mag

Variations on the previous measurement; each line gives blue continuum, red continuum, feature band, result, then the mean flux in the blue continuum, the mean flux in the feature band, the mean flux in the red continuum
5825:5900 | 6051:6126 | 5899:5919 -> 0.305 mag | 11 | 8.85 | 14.7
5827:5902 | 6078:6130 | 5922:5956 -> 0.119 mag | 10.8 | 10.8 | 14.9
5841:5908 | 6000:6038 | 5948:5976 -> 0.104 mag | 9.76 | 10.7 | 13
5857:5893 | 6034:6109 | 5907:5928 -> 0.098 mag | 9.47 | 9.64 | 14.4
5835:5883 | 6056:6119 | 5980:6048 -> 0.083 mag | 12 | 12.9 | 14.8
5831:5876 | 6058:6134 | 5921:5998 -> 0.220 mag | 12.6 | 11.1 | 14.9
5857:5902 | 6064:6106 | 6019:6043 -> -0.020 mag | 8.84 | 13.4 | 14.7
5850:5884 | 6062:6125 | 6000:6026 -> 0.049 mag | 10.9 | 12.8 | 14.7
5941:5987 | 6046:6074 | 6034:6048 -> 0.014 mag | 11.1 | 13.5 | 14.4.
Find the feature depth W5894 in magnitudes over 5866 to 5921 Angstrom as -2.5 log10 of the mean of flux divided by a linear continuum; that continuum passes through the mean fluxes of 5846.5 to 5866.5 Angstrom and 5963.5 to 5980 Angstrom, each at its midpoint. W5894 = 0.38 mag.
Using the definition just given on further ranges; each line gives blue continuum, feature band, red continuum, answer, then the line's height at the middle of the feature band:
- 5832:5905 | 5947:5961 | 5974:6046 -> 0.14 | 11.8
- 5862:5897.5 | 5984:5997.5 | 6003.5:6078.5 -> 0.00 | 12.1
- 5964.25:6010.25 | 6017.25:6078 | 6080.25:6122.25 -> -0.04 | 13.4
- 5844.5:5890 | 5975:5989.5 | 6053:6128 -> 0.09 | 12.7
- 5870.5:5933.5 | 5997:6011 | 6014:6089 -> -0.02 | 12.2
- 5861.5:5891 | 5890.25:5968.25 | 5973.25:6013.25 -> 0.11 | 10.6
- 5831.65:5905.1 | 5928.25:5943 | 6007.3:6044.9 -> 0.06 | 11.6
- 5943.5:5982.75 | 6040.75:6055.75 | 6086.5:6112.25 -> -0.03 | 13.5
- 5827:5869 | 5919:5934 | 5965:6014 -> 0.25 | 12.6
